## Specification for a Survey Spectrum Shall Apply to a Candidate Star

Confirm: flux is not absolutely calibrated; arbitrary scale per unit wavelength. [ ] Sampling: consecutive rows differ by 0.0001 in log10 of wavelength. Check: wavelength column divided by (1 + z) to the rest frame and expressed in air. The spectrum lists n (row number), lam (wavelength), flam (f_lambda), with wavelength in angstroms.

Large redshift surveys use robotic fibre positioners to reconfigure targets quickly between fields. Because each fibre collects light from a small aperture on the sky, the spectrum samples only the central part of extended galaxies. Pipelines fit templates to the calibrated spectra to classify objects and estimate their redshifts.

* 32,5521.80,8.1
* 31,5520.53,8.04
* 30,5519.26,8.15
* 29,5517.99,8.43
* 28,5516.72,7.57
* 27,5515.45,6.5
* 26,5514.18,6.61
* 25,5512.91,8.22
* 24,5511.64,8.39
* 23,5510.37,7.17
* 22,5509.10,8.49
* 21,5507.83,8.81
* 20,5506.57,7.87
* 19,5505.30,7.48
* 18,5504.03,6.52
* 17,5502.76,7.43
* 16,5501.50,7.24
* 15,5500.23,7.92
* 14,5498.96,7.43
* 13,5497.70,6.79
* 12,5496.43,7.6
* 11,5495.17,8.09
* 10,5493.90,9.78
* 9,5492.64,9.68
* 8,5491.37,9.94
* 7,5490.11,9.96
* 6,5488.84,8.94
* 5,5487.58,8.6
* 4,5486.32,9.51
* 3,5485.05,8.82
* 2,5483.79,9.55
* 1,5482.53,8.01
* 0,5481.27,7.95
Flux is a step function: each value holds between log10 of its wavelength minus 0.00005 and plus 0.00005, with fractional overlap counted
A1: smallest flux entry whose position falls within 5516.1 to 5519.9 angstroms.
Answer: 7.57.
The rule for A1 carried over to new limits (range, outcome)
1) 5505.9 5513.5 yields 7.17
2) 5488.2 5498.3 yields 6.79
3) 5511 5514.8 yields 6.61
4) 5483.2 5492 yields 8.6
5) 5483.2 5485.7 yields 8.82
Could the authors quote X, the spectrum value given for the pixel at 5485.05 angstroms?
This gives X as 8.82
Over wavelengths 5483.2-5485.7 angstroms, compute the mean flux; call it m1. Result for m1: 9.17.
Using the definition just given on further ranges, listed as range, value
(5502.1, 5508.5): 7.63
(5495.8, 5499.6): 7.28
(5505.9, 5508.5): 8.34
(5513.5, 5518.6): 7.28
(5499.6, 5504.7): 7.28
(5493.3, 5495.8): 8.92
